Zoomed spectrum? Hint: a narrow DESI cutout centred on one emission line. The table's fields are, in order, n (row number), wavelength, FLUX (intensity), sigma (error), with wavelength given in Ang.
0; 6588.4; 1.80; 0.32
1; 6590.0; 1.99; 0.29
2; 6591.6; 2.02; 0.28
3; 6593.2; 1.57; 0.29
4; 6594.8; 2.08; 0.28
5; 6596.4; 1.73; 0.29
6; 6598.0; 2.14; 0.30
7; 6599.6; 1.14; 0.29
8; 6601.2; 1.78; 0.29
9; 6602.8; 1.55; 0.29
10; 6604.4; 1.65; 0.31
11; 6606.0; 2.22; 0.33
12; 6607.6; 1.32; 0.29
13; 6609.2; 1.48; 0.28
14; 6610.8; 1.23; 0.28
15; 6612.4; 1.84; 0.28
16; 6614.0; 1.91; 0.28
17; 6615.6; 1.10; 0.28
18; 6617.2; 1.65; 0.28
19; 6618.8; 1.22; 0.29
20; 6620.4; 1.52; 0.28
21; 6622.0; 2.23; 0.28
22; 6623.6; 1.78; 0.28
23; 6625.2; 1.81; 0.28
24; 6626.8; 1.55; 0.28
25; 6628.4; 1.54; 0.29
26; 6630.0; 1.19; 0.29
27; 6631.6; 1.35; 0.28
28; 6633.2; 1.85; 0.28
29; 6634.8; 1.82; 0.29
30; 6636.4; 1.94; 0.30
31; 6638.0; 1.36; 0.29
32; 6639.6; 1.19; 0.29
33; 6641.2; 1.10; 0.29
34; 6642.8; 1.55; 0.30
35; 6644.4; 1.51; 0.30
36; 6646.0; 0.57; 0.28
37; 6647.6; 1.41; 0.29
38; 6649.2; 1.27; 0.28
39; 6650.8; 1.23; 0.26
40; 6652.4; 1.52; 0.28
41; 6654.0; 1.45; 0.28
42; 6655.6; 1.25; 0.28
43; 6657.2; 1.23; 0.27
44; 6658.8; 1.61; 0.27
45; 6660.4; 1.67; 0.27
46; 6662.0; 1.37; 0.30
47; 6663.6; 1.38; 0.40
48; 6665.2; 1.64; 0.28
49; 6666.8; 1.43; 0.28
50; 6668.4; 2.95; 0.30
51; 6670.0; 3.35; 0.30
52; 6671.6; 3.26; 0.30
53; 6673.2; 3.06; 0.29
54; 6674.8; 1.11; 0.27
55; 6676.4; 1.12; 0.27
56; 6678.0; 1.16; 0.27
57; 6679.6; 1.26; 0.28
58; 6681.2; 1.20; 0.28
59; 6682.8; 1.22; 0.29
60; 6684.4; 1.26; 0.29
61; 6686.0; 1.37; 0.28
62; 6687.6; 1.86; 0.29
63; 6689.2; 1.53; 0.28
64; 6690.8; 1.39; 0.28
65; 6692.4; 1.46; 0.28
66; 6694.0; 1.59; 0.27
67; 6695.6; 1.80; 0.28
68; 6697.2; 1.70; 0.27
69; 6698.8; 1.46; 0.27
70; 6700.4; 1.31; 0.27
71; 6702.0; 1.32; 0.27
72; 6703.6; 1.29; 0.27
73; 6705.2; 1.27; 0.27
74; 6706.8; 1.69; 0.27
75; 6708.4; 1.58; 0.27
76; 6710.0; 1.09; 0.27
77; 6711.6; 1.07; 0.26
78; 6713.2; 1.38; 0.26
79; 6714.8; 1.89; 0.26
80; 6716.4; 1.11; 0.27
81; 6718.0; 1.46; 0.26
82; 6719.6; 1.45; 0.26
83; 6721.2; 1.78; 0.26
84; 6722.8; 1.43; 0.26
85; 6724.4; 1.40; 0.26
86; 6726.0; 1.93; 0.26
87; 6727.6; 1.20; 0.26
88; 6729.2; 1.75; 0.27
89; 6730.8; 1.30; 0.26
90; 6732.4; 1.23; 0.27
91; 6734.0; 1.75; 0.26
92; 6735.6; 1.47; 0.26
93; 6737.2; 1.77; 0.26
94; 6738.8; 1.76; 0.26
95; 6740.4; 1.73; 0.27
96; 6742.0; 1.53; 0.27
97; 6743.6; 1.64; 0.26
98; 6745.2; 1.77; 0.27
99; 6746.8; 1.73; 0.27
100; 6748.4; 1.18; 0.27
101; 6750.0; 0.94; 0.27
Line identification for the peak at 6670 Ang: H-beta 4861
